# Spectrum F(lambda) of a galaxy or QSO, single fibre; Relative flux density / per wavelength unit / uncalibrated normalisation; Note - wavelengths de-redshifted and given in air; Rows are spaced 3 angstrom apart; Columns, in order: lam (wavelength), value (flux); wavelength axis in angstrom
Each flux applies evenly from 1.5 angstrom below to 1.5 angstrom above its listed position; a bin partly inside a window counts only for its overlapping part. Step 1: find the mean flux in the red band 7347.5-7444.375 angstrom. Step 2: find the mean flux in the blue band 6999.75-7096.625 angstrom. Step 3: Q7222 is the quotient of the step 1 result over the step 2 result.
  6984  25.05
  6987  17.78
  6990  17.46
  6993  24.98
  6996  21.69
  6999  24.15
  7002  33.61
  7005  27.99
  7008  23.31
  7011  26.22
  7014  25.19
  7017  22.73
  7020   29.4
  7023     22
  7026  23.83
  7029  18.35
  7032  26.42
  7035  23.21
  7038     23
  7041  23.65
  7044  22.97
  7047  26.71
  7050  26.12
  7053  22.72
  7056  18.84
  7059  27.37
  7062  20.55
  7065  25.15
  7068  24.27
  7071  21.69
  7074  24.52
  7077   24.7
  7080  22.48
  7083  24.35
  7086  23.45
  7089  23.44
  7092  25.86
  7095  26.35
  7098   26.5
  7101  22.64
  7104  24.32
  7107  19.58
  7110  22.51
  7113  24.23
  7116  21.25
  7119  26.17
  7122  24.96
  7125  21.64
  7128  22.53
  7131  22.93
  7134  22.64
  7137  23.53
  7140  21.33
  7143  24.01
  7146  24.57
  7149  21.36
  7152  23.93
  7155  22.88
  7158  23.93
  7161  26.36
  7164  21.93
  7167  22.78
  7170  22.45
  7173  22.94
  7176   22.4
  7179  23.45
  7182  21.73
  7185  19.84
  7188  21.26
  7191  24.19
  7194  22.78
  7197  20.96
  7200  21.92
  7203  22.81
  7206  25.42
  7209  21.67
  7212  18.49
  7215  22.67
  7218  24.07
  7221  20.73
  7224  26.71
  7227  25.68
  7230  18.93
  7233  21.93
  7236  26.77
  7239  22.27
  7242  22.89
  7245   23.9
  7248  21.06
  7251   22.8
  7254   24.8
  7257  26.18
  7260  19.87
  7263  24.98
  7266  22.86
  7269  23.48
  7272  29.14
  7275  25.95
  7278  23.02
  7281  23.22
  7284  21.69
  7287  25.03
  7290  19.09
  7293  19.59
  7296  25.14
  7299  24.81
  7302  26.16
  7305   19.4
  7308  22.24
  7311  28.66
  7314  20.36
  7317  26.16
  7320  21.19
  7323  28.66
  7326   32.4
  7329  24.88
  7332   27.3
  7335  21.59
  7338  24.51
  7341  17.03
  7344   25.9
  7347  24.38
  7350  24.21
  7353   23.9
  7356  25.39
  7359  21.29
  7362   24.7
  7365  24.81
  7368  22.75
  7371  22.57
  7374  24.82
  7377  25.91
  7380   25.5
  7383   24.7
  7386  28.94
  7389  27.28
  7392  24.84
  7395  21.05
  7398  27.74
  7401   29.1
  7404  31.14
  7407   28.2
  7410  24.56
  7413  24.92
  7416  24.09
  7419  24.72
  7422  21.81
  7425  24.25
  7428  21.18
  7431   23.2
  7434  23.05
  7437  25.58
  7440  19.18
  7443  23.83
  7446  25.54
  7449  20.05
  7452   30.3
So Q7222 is 1.0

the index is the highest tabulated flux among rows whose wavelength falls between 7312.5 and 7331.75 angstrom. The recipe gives 32.4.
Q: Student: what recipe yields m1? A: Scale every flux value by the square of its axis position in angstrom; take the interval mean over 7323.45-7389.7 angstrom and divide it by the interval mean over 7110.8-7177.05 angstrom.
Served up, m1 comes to 1.13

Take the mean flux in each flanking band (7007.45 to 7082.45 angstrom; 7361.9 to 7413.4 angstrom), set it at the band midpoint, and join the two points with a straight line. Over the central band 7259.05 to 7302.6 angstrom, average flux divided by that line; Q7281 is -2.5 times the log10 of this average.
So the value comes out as 0.07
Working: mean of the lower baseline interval 23.8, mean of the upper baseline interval 25.8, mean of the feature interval 23.6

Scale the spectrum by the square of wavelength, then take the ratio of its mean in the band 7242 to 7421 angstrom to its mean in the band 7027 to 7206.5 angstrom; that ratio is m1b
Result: 1.12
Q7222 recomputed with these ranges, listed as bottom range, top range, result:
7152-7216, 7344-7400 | 1.10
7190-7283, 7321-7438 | 1.07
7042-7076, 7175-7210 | 0.94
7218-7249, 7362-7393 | 1.09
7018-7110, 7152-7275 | 0.97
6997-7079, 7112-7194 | 0.94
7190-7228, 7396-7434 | 1.10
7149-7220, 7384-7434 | 1.12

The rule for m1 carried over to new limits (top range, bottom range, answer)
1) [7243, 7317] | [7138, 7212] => 1.07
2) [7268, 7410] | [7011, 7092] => 1.12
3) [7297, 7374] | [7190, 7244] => 1.10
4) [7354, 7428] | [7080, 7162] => 1.15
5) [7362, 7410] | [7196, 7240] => 1.19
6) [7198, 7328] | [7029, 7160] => 1.05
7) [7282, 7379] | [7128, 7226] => 1.10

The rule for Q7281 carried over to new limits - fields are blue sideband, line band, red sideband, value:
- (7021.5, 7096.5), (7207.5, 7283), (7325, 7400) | 0.044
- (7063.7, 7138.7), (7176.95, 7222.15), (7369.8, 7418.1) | 0.107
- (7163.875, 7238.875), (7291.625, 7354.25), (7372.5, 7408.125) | 0.041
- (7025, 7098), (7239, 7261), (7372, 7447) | 0.062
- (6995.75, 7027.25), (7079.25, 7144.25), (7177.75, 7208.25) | 0.016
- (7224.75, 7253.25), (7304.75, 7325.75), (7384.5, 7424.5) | -0.007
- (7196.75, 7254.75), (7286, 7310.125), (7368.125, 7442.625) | 0.041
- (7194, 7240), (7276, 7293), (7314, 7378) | 0.063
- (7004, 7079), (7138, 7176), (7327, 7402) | 0.048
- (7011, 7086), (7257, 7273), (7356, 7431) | 0.020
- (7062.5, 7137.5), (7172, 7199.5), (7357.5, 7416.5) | 0.095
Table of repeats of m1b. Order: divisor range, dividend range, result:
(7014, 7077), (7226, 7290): 1.05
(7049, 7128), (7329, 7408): 1.14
